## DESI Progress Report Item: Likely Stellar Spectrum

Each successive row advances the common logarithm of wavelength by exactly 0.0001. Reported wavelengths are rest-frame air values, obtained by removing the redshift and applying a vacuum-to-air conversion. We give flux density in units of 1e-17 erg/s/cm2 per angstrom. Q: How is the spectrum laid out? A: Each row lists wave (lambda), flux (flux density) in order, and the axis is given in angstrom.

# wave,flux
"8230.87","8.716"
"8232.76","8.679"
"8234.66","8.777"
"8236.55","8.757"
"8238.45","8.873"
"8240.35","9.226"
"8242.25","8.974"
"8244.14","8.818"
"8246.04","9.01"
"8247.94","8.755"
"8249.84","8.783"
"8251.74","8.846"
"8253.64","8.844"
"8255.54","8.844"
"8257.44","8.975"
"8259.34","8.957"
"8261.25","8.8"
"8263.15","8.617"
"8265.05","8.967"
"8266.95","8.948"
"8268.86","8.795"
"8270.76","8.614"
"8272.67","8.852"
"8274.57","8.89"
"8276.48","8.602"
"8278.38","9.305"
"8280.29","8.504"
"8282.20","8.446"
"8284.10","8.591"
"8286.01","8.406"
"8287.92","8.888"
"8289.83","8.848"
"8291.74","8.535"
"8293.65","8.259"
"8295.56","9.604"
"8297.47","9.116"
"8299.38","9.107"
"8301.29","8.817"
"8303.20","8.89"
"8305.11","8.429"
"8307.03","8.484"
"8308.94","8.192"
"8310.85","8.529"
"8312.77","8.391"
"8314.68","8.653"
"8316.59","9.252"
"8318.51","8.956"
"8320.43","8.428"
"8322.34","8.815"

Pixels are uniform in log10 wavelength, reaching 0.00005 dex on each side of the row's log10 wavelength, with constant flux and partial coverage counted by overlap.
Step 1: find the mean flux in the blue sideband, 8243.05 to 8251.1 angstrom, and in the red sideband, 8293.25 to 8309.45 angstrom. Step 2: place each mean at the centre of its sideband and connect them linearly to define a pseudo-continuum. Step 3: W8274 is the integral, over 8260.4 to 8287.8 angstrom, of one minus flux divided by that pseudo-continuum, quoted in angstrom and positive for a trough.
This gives 0.26 angstrom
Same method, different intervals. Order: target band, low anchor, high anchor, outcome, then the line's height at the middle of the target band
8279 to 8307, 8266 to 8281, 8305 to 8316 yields -0.35 angstrom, 8.64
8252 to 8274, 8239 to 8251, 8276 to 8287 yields -0.13 angstrom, 8.79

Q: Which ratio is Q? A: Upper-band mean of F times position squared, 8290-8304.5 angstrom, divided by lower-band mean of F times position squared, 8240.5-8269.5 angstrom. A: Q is 1.01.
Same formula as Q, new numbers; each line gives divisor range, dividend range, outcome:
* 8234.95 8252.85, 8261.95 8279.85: 1.00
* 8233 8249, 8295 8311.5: 1.00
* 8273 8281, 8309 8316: 0.97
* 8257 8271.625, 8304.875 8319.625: 0.99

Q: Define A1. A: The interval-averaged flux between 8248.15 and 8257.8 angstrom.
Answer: 8.84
